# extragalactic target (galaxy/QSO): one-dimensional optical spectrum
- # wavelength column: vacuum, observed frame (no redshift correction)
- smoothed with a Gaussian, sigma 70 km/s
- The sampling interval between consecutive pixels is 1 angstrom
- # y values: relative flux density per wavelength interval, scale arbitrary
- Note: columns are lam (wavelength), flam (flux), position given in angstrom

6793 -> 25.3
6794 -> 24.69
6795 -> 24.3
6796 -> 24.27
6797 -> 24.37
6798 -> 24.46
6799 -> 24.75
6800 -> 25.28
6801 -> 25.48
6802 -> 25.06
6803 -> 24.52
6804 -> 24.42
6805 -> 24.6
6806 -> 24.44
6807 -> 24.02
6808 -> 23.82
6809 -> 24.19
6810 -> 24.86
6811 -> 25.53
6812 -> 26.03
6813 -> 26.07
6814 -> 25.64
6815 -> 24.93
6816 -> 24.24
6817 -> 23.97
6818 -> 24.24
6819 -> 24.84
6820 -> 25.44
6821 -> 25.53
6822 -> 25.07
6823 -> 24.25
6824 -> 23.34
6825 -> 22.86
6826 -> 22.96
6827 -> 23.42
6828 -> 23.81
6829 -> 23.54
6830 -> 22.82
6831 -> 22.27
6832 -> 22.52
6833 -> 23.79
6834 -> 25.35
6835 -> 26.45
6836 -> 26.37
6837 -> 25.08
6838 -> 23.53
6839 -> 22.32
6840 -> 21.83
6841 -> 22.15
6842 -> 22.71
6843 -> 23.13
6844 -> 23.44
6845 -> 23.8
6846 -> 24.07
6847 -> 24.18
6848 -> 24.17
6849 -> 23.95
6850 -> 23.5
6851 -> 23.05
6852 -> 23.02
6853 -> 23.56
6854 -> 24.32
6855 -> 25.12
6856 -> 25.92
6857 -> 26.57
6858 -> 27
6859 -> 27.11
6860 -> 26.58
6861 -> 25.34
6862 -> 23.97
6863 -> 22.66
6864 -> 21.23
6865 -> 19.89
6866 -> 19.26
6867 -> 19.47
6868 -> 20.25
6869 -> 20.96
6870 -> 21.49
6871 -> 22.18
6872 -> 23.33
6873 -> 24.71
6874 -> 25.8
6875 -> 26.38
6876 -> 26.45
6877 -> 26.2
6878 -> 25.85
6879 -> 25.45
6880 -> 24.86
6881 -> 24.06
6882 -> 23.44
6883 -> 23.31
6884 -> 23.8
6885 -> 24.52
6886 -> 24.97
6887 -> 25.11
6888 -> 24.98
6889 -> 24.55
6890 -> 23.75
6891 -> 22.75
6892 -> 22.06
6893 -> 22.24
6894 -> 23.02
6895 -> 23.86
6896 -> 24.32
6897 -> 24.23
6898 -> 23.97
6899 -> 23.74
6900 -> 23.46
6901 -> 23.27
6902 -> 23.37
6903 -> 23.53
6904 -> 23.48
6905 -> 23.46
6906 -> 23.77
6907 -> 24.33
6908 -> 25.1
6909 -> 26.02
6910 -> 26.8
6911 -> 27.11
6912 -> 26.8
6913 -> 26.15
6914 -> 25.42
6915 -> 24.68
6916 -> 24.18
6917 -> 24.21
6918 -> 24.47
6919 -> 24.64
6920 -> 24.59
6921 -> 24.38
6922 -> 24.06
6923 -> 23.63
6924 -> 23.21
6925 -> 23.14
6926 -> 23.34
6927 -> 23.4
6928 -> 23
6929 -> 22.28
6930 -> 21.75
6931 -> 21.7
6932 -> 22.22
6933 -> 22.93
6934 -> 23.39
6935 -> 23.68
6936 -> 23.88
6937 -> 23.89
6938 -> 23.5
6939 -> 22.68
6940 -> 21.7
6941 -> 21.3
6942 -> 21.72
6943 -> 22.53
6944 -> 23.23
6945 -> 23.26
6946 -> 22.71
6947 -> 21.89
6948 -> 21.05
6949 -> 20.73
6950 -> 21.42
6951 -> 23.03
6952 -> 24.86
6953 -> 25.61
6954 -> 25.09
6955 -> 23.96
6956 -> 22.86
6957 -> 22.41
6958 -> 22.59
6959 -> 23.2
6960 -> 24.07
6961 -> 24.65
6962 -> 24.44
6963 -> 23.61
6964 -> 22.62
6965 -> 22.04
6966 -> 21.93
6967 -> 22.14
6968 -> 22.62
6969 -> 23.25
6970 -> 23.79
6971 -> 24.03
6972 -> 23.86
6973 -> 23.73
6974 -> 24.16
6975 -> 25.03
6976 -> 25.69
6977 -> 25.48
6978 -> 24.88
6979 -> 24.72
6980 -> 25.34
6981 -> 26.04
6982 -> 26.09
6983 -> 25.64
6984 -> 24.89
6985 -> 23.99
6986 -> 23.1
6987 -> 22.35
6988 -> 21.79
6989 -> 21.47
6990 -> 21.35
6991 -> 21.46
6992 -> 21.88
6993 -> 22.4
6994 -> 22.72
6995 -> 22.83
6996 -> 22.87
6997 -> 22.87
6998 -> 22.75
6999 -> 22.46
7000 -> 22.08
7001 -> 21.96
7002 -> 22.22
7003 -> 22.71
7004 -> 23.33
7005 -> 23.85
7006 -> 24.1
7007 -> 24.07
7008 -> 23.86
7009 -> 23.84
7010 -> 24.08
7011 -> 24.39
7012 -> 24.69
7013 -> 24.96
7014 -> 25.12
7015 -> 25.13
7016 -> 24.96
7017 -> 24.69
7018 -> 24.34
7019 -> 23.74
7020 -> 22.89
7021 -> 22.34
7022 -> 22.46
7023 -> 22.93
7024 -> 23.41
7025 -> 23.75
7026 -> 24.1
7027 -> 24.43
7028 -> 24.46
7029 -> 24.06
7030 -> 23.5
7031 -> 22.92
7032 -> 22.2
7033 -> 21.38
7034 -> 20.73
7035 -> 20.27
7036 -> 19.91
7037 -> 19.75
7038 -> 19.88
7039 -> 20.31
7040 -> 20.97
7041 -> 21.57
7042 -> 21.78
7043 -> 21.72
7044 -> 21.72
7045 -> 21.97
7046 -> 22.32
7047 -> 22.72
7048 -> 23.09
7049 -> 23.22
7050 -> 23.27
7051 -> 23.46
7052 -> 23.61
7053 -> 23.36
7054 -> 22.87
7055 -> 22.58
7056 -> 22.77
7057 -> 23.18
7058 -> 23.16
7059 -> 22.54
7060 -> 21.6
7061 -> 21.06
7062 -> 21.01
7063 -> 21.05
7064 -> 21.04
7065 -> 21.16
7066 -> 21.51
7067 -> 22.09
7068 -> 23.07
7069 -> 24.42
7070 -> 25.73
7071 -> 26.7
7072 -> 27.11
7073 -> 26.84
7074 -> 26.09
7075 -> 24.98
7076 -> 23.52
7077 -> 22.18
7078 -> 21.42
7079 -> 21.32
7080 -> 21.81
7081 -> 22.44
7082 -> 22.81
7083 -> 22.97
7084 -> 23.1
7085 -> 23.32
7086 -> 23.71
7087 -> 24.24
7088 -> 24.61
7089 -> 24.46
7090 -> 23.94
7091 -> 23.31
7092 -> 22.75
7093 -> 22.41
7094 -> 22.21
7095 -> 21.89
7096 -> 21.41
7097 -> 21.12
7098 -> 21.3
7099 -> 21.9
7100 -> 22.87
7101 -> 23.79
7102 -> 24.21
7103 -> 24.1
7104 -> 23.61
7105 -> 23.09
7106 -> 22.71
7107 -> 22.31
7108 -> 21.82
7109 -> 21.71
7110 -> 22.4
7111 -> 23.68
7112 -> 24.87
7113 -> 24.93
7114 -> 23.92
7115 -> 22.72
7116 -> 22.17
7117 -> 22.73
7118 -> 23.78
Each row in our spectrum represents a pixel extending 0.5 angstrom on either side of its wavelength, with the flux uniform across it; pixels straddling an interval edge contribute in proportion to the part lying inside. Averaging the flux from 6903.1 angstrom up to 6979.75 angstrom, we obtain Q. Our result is 23.7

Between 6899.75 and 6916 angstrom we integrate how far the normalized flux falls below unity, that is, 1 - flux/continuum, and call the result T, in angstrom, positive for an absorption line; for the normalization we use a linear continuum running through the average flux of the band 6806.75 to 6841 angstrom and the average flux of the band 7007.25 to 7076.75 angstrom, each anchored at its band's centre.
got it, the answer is -0.7 angstrom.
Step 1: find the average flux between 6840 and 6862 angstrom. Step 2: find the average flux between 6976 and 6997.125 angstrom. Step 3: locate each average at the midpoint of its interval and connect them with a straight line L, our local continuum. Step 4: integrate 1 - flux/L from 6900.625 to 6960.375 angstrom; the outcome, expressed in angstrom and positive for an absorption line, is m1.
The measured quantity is 0.8 angstrom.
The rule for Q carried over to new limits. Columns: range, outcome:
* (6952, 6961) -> 23.8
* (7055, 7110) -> 23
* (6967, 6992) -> 23.9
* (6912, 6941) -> 23.6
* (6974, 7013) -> 23.6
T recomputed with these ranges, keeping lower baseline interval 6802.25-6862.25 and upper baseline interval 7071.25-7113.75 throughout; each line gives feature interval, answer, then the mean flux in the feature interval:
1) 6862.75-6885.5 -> 0.81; 23.3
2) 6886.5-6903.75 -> 0.30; 23.7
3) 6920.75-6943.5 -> 0.96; 22.9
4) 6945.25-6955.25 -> 0.34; 23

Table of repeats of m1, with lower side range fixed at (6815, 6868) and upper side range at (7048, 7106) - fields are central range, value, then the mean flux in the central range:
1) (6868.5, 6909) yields -0.63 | 24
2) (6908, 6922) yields -1.02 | 25.3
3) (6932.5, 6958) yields 0.60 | 22.9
